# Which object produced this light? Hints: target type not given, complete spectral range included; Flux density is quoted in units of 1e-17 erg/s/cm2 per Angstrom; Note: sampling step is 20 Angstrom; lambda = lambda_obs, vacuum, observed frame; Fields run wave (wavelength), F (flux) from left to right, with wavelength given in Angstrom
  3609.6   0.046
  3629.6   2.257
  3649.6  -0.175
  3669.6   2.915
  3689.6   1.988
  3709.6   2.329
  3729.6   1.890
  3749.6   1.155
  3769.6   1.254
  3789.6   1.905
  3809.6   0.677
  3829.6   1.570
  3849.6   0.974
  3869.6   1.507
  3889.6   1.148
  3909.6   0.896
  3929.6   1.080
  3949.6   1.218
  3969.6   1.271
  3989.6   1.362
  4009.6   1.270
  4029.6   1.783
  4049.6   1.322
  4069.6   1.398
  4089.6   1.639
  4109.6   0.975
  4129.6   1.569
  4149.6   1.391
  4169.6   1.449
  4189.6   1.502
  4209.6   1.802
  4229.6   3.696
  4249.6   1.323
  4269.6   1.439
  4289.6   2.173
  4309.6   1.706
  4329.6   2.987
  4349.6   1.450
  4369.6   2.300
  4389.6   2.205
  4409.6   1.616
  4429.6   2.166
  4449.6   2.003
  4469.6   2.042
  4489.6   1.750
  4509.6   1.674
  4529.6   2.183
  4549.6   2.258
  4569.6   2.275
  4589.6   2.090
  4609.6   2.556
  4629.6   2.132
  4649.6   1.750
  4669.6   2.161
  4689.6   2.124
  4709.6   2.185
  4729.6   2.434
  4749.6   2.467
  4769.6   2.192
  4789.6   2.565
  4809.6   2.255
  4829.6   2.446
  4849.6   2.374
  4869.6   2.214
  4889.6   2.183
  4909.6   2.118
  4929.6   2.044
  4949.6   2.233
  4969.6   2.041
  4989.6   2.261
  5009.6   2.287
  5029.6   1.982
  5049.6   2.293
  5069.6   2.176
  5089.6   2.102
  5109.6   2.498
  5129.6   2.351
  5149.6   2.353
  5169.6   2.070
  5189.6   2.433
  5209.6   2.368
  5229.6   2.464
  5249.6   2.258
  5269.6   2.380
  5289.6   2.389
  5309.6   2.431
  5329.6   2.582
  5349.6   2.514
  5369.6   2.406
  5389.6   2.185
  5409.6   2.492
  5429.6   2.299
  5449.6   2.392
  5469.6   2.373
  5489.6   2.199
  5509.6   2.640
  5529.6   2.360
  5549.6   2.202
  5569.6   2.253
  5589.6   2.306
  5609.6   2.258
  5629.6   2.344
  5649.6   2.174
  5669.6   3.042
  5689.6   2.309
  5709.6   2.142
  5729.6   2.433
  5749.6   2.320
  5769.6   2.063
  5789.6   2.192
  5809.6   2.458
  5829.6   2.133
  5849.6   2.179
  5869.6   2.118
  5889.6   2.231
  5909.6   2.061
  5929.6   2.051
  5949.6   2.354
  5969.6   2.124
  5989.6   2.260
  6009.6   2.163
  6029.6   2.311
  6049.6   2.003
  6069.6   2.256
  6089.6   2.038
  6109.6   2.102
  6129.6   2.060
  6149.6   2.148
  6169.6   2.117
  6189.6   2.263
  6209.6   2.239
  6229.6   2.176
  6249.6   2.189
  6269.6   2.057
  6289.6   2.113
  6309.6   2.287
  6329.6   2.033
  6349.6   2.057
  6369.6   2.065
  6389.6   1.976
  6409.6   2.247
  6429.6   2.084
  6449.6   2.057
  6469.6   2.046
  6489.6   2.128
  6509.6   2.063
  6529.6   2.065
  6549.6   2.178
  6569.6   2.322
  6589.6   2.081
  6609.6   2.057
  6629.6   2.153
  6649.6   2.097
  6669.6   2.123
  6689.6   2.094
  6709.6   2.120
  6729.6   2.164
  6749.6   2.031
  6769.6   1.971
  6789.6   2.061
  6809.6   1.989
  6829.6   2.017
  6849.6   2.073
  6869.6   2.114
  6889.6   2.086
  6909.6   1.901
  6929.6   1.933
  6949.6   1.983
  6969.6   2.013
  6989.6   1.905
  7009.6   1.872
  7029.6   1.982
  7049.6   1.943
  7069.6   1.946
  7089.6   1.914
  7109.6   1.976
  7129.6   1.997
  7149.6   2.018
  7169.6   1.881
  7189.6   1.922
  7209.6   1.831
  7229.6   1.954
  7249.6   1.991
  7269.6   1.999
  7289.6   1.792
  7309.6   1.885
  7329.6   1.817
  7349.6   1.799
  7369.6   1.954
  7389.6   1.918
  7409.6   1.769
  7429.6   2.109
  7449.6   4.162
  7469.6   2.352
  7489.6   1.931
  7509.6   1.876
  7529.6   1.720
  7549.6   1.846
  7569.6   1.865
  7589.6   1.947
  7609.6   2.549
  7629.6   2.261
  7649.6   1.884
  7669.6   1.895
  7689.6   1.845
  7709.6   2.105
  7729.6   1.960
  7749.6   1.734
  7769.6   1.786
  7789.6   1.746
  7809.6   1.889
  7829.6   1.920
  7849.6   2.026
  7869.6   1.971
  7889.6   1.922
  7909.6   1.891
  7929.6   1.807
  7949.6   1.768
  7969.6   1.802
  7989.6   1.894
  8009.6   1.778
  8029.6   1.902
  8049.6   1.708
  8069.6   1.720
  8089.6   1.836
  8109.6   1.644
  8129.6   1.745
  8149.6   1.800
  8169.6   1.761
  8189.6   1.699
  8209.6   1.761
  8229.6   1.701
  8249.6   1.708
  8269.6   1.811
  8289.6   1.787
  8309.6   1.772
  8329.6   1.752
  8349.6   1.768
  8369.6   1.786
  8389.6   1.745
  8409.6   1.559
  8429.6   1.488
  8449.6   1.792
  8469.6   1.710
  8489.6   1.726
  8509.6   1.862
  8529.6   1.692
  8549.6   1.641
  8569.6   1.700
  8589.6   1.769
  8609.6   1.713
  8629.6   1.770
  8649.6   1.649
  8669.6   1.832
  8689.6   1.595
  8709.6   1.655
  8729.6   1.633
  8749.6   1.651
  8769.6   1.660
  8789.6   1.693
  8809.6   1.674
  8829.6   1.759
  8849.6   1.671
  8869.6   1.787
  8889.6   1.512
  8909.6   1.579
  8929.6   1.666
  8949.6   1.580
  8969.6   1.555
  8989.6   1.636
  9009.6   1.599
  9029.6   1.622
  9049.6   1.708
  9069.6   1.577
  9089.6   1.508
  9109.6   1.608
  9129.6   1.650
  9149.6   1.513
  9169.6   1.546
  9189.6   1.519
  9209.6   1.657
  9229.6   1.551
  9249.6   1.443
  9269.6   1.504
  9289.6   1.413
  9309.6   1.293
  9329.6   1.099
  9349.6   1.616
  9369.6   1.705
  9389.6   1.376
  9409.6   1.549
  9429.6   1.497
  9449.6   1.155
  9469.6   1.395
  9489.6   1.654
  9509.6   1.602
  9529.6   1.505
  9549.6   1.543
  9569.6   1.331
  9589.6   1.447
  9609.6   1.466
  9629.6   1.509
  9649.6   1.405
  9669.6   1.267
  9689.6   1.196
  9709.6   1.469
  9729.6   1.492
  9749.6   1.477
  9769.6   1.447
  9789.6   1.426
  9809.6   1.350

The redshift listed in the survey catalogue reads 0.13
